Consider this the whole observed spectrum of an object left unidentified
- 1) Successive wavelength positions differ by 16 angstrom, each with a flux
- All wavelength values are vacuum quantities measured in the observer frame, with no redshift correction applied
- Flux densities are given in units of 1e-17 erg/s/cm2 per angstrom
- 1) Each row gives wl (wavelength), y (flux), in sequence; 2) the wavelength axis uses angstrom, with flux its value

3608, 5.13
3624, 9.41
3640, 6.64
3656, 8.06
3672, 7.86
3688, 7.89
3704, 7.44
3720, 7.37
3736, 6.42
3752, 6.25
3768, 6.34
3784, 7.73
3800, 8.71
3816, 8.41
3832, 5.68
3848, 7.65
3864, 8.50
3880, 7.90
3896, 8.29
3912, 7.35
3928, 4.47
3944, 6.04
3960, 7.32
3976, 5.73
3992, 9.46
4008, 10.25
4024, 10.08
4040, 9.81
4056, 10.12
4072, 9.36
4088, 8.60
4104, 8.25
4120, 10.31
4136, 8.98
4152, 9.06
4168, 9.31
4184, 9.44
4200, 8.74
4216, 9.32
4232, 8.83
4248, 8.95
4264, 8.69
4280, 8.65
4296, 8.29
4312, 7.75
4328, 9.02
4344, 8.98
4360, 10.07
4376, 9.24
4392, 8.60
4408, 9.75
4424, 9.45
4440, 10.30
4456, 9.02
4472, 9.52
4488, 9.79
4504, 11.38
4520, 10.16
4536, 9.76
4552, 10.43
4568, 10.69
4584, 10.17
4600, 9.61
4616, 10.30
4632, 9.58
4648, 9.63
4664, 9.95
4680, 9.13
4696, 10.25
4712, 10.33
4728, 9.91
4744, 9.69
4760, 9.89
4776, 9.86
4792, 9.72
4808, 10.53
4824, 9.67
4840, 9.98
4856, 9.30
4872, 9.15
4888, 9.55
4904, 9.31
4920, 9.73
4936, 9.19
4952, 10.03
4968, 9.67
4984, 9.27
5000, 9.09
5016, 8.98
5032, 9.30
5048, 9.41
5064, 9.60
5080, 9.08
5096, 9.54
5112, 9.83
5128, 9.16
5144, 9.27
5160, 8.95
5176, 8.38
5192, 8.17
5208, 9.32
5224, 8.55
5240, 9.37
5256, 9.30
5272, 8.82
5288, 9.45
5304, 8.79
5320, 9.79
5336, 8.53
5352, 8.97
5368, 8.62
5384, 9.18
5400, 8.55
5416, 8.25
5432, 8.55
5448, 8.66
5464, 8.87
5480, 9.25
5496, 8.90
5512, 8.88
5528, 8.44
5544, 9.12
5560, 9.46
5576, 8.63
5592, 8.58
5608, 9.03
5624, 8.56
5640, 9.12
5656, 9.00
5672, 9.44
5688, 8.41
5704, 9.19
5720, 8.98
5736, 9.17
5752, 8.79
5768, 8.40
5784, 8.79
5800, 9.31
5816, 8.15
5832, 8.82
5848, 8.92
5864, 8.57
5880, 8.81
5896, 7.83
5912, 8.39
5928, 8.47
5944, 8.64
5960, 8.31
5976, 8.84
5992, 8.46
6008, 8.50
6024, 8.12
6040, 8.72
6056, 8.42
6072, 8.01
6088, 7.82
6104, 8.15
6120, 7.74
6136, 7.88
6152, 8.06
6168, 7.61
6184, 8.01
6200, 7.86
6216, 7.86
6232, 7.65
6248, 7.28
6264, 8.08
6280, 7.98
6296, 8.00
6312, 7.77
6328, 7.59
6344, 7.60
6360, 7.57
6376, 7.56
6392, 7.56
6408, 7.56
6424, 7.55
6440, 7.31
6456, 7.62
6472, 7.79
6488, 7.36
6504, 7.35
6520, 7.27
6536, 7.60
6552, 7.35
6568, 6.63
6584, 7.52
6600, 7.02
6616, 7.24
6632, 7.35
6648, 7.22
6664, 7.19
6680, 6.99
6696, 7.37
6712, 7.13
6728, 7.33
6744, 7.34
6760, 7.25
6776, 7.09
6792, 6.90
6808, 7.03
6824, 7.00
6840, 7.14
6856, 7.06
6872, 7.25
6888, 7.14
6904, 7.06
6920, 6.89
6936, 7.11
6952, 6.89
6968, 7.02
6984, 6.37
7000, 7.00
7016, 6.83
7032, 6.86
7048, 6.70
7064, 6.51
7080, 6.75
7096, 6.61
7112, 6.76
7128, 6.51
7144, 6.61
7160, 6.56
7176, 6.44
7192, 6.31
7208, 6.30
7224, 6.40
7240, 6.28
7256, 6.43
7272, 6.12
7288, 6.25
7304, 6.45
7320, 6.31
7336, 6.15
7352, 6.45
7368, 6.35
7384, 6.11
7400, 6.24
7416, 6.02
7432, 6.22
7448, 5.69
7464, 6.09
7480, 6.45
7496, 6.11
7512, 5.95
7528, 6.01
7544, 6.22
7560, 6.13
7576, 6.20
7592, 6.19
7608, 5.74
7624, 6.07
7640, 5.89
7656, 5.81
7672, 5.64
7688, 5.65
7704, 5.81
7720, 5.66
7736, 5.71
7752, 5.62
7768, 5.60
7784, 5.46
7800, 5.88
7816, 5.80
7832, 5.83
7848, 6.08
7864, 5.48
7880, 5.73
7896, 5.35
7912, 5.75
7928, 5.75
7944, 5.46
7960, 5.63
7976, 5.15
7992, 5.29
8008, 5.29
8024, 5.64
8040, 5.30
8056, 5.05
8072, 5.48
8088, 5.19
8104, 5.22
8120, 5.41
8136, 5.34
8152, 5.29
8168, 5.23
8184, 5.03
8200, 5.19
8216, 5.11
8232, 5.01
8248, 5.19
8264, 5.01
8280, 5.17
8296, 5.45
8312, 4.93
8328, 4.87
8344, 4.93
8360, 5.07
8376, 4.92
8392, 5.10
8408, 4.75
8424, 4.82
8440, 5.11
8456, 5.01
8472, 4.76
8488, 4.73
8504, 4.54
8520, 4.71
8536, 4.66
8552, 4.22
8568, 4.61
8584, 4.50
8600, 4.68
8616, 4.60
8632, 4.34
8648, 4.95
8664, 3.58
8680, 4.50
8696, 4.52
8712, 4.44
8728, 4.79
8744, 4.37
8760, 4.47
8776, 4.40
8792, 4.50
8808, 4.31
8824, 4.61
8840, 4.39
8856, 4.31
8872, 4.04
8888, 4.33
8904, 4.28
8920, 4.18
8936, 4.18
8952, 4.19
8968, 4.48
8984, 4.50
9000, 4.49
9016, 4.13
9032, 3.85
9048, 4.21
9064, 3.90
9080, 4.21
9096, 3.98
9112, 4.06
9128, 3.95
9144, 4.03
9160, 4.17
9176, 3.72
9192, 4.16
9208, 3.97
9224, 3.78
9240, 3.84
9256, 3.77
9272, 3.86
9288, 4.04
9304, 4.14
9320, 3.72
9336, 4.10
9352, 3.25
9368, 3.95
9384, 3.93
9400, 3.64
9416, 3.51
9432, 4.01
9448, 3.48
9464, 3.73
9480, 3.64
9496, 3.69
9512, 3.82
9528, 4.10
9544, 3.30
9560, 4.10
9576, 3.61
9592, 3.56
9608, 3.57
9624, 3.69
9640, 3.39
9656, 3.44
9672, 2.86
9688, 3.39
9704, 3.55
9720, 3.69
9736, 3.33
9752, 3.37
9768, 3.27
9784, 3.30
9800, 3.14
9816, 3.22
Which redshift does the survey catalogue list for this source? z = 0.00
